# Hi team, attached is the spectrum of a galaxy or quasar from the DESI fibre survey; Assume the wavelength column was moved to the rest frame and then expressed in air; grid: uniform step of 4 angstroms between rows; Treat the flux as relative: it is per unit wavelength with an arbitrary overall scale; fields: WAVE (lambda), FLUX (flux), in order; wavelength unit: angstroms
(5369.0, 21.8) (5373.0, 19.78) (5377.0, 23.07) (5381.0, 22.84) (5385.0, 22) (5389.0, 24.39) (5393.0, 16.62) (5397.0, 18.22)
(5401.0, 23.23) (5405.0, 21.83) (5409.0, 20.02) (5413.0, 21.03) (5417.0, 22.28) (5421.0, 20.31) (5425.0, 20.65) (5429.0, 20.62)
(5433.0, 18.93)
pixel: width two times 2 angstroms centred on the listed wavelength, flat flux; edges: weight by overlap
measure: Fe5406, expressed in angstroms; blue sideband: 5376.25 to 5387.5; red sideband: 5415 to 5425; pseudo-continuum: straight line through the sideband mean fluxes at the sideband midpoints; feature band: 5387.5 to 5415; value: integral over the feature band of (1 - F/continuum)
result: 1.5 angstroms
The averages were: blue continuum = 22.7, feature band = 20.7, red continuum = 21.2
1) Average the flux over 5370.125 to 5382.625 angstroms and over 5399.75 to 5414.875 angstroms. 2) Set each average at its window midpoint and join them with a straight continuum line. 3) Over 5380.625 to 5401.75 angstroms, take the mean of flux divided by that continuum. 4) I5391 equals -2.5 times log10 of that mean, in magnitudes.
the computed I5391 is 0.035 mag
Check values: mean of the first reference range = 21.9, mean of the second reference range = 21.4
